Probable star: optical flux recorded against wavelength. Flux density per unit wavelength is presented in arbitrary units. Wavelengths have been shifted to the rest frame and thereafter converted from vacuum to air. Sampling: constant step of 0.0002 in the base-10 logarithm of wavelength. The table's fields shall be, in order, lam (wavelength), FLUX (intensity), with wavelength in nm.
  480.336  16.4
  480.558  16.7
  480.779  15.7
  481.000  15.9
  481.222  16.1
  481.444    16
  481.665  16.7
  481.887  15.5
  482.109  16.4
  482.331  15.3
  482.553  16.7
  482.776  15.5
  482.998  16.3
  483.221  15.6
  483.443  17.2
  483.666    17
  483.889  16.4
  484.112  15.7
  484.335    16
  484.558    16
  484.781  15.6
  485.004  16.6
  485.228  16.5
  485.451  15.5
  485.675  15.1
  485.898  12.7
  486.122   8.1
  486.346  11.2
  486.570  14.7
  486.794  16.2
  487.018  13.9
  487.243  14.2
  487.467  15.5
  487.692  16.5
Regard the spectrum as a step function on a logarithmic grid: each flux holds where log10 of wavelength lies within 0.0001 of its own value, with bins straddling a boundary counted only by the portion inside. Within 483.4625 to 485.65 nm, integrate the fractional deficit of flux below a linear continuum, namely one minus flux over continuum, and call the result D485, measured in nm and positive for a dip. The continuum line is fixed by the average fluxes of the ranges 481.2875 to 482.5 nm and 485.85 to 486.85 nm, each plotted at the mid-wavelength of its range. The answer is -0.37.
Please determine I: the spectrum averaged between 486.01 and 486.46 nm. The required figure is 9.67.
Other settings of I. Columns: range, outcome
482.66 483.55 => 16.1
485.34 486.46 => 12.5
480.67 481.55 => 15.9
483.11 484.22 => 16.4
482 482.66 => 16.1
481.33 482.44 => 16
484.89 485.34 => 16.6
